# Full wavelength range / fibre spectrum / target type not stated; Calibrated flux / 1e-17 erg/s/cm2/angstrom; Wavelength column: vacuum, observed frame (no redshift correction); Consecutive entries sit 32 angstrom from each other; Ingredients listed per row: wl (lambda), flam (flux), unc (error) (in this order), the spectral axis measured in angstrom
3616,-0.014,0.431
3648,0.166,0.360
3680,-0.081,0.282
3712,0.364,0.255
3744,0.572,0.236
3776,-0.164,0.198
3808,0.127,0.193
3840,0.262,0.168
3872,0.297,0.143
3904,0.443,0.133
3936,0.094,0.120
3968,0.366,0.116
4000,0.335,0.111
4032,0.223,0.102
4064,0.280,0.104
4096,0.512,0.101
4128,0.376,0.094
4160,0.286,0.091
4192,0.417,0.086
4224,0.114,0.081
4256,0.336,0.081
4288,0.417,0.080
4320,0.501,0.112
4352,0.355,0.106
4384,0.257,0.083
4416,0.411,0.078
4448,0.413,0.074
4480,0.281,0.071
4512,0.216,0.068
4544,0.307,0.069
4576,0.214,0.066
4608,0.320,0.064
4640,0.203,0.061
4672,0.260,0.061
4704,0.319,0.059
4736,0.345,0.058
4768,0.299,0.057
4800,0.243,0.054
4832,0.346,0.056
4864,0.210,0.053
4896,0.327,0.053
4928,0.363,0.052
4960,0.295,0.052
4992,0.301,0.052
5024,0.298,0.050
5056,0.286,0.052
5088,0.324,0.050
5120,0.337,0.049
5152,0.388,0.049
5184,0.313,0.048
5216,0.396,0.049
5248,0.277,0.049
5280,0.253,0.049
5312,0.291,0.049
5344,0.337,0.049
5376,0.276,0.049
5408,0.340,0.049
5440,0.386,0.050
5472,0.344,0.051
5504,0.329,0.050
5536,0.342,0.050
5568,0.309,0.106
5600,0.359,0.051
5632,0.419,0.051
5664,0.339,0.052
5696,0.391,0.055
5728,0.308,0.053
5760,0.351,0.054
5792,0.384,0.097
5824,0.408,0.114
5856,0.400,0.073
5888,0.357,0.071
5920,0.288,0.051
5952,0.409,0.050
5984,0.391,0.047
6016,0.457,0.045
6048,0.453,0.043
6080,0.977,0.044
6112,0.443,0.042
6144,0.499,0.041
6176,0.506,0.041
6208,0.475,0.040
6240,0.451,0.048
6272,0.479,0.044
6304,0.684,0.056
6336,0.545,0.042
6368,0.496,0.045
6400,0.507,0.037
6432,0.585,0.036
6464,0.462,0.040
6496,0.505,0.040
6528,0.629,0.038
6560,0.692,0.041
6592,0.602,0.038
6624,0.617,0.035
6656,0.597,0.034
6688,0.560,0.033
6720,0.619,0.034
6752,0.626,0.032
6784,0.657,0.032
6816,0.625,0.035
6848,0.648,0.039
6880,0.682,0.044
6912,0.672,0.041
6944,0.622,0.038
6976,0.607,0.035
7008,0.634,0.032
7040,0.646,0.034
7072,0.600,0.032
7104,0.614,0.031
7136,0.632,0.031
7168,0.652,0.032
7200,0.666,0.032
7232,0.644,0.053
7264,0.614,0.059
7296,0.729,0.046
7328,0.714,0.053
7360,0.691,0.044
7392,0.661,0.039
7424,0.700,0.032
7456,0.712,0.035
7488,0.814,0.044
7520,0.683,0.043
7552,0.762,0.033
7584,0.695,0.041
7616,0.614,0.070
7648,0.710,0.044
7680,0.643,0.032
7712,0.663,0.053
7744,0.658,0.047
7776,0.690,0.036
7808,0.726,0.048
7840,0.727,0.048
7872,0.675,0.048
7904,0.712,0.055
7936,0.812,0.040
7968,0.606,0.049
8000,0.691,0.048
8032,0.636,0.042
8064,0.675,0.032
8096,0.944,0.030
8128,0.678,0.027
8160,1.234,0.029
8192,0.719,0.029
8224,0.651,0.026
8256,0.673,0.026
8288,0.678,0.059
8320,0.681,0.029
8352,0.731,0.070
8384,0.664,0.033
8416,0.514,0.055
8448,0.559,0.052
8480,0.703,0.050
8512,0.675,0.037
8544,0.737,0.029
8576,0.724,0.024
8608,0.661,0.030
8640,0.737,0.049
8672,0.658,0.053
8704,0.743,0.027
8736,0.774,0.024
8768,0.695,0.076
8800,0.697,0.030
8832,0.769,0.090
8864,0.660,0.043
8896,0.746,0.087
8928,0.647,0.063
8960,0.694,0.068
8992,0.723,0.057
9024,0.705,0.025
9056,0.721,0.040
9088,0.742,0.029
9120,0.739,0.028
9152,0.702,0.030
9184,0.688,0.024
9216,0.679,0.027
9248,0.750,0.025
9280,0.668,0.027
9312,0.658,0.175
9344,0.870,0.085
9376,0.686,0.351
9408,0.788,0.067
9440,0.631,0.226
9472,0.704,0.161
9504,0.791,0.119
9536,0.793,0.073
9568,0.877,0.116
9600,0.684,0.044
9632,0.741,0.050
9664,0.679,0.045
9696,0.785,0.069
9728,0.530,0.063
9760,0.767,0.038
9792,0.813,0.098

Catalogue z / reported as 0.63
